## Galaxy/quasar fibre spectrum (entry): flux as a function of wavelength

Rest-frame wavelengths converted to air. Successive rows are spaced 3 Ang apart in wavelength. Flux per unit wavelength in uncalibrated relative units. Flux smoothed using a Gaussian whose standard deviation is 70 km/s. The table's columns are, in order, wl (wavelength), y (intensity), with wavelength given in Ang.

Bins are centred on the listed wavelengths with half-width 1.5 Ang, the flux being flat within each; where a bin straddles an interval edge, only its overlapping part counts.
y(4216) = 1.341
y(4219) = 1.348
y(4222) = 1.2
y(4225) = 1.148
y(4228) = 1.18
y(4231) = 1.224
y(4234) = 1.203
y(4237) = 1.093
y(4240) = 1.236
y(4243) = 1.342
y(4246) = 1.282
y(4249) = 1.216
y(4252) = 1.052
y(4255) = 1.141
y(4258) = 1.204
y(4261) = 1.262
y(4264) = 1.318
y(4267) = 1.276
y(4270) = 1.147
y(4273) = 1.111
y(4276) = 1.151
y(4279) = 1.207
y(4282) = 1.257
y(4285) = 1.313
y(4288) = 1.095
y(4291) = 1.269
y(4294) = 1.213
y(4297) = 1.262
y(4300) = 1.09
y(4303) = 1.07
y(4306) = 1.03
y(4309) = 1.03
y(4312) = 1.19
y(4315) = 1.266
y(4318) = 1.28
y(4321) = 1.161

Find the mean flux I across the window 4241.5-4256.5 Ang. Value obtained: 1.21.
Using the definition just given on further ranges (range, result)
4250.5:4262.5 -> 1.16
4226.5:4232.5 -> 1.2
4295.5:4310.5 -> 1.1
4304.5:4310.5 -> 1.03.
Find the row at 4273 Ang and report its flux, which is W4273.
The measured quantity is 1.111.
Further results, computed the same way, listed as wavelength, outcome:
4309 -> 1.03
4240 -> 1.236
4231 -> 1.224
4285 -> 1.313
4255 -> 1.141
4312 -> 1.19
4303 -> 1.07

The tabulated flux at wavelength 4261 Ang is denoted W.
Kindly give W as 1.262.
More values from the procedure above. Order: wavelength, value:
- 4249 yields 1.216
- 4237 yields 1.093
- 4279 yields 1.207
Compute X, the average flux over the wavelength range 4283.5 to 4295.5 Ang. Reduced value 1.22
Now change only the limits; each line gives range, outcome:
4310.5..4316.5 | 1.23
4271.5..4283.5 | 1.18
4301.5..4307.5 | 1.05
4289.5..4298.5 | 1.25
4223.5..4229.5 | 1.16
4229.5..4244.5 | 1.22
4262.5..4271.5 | 1.25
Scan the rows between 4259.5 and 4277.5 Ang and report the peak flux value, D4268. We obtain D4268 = 1.318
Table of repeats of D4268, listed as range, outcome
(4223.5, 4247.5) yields 1.342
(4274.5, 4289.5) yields 1.313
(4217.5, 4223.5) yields 1.348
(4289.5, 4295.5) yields 1.269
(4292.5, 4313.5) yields 1.262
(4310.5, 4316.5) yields 1.266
